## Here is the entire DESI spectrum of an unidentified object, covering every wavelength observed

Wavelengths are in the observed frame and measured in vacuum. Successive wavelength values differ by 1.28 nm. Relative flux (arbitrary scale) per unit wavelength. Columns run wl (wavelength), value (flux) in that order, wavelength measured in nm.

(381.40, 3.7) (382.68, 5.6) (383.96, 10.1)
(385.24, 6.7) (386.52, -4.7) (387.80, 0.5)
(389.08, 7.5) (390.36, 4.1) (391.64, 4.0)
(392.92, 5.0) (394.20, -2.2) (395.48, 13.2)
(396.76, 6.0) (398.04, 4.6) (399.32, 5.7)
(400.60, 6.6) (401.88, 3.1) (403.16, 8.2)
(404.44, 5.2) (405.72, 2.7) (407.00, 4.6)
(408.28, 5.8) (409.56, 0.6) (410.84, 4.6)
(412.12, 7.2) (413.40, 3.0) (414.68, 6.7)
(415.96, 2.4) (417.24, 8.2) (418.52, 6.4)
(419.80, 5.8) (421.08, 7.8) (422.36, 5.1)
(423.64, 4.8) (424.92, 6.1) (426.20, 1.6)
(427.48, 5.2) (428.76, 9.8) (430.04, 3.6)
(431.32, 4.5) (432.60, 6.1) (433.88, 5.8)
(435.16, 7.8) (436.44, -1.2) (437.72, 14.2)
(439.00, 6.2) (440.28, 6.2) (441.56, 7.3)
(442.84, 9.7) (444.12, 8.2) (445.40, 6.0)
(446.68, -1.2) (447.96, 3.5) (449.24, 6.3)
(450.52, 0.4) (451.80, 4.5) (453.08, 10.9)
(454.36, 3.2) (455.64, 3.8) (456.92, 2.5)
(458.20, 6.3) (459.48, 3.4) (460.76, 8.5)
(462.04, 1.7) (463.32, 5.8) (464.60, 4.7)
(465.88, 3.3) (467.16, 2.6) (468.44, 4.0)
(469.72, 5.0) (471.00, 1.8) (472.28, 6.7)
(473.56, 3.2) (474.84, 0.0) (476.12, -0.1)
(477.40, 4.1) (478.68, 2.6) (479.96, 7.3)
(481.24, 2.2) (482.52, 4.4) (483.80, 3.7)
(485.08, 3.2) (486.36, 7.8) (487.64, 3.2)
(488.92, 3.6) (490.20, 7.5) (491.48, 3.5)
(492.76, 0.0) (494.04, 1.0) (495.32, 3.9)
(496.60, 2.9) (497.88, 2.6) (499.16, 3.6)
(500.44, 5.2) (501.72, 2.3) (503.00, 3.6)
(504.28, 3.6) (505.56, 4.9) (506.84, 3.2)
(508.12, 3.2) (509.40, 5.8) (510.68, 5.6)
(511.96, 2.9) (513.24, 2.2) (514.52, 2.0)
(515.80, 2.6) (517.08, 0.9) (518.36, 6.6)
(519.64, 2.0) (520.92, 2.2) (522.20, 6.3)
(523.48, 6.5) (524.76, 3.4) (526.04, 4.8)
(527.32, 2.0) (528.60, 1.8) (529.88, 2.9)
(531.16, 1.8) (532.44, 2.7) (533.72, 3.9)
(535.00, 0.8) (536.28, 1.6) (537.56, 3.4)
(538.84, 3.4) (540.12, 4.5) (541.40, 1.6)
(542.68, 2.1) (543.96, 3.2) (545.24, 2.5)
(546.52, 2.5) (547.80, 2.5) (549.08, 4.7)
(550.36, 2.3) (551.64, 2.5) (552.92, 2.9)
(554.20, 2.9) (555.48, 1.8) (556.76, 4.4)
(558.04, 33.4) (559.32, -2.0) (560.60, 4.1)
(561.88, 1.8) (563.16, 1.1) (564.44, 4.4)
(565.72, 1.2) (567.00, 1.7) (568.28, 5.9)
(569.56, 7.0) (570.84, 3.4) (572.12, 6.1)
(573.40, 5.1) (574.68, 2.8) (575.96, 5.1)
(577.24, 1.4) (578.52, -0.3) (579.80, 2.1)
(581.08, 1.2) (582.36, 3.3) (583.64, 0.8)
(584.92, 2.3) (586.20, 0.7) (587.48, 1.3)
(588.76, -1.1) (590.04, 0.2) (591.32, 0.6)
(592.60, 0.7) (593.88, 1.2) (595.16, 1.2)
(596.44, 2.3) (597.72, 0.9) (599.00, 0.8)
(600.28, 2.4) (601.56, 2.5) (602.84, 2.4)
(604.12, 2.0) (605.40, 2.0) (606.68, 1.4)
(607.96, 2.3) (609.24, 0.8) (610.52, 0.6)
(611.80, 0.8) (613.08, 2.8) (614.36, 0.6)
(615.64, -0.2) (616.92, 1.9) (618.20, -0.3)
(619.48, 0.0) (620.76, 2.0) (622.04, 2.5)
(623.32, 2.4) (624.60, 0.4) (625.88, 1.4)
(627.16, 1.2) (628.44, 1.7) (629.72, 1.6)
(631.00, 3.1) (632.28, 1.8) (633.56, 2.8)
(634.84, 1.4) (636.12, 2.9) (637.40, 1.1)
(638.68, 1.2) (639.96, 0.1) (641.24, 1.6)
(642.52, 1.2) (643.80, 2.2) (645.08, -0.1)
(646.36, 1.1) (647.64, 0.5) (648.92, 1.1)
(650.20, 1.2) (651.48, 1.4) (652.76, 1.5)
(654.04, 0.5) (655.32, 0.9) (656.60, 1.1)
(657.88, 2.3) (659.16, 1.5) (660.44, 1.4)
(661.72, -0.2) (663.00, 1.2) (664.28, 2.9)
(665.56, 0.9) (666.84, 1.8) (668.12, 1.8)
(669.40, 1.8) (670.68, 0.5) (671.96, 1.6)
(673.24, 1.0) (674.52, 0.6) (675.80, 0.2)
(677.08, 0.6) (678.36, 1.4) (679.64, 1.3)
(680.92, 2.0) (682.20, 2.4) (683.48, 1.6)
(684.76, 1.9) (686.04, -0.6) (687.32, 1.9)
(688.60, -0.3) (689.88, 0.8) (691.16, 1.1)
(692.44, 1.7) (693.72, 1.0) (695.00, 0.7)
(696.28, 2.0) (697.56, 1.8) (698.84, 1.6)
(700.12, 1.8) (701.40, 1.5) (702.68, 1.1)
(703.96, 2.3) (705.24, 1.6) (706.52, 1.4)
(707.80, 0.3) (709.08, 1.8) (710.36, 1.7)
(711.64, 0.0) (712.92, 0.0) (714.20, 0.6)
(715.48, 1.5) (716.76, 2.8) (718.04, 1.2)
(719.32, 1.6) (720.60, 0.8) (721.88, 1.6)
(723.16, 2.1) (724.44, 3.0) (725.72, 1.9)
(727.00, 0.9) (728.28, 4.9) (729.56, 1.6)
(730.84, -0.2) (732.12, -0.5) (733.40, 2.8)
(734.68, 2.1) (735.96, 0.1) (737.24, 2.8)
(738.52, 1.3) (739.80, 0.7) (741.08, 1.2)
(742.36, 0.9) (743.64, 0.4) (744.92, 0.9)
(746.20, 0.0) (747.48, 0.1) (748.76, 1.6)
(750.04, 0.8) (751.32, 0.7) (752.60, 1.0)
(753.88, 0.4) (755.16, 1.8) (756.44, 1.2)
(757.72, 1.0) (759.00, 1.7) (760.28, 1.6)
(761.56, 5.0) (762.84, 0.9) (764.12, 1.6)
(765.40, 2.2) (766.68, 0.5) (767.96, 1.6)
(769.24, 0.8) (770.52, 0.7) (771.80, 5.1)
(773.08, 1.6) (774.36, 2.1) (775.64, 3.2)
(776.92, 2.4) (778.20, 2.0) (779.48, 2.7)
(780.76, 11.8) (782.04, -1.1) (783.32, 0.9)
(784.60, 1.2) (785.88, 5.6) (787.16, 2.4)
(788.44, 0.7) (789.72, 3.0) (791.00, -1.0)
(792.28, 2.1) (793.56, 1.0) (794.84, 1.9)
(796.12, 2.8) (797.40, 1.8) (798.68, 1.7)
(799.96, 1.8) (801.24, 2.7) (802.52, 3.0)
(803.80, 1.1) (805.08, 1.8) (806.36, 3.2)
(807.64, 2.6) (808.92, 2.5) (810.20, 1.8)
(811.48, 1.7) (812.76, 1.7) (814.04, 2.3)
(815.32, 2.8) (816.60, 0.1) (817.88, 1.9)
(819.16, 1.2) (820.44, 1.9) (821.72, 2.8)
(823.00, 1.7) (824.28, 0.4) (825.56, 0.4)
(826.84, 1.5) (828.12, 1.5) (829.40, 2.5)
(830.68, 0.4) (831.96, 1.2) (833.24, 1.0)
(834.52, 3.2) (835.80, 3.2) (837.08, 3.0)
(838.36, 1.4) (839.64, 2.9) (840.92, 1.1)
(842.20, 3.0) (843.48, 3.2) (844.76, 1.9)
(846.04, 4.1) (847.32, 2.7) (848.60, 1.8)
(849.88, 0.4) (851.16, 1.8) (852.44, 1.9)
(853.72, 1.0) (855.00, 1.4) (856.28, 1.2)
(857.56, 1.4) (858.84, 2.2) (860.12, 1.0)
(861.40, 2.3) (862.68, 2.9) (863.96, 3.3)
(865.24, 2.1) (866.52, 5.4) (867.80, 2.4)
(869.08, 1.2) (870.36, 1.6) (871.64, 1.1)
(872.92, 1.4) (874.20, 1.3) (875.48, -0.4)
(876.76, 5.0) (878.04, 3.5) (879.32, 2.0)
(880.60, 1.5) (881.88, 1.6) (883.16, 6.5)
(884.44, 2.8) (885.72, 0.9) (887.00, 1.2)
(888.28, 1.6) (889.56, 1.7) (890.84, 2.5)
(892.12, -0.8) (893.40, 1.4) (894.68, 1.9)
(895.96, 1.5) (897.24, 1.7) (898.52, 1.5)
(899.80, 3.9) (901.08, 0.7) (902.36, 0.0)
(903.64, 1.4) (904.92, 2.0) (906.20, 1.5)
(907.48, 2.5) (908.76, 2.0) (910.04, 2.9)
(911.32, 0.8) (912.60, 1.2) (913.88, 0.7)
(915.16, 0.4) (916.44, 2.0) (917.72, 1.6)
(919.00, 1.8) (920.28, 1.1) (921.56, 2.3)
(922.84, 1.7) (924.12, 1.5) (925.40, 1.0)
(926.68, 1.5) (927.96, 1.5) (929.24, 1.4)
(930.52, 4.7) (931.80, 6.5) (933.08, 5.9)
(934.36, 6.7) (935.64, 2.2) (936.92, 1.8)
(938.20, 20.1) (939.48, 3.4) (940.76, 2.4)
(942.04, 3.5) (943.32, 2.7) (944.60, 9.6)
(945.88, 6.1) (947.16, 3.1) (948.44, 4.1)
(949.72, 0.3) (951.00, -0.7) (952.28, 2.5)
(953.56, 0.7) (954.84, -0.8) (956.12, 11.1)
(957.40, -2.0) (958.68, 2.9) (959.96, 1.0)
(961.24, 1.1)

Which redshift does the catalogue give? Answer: 1.094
